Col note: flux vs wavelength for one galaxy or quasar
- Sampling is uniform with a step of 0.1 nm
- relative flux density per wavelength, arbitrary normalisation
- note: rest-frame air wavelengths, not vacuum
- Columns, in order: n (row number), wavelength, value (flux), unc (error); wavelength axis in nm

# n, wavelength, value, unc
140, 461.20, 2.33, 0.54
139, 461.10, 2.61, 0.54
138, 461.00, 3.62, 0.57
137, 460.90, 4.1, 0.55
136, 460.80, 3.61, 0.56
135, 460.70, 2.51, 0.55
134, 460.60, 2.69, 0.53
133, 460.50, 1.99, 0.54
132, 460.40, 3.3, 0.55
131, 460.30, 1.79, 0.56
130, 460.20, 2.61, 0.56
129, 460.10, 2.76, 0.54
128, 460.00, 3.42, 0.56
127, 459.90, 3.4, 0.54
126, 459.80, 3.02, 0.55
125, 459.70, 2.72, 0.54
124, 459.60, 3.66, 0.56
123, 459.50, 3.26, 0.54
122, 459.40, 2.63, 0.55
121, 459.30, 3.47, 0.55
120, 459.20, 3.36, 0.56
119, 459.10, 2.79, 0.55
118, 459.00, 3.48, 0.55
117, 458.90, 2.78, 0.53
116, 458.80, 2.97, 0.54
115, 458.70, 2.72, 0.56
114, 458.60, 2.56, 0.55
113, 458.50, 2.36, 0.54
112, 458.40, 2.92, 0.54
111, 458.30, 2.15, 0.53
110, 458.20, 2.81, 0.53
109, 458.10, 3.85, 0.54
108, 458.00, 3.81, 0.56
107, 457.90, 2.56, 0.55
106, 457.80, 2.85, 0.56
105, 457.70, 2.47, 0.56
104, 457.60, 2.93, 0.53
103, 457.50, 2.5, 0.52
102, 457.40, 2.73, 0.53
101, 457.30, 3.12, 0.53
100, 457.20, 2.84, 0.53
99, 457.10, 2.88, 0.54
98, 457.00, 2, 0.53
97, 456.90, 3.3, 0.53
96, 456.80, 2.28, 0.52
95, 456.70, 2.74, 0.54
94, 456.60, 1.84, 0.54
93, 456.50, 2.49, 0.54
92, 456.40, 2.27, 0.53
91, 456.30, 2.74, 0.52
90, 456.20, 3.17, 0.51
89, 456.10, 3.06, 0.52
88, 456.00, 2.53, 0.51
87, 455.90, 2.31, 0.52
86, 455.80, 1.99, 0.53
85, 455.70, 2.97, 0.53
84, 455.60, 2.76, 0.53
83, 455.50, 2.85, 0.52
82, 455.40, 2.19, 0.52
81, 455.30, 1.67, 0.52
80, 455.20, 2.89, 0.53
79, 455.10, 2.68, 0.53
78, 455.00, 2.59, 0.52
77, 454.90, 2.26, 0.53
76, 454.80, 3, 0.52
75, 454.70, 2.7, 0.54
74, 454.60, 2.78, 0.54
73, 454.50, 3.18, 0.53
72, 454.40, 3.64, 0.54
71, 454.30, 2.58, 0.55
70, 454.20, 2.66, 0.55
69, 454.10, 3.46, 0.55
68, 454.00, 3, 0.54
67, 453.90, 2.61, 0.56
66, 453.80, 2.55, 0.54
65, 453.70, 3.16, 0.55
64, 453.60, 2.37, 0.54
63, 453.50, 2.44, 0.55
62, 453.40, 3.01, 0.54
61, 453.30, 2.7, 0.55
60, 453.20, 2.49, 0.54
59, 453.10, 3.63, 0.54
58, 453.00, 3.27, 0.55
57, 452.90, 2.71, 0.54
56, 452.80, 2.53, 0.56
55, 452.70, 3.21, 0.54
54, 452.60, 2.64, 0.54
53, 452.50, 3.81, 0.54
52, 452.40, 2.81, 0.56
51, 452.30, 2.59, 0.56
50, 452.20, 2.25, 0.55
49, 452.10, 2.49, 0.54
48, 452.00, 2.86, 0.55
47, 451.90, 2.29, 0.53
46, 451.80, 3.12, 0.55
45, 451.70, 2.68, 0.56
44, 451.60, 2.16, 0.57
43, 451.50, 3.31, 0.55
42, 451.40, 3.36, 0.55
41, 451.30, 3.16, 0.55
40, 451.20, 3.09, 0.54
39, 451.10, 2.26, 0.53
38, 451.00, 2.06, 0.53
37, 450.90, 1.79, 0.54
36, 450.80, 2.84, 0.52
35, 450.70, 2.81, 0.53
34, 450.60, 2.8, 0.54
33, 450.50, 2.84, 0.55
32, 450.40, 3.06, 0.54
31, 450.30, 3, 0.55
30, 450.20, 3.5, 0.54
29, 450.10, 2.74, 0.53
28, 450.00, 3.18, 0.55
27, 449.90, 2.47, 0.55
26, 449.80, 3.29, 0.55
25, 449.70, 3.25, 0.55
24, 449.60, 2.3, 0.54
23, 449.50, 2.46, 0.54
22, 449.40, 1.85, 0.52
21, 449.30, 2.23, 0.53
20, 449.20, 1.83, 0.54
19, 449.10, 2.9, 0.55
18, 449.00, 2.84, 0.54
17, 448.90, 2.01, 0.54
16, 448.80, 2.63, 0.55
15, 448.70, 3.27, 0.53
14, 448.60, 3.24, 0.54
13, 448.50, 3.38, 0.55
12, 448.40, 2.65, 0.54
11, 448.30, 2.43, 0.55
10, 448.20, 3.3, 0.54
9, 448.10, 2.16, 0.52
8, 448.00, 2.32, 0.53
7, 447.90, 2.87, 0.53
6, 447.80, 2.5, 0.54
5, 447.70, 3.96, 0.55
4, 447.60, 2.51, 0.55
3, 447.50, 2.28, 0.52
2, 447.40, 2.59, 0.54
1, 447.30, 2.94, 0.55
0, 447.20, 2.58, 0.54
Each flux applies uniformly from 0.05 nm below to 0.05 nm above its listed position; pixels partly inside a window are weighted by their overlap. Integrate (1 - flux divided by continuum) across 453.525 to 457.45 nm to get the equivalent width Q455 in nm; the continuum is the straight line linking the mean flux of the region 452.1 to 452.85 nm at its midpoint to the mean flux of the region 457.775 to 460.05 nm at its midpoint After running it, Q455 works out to 0.30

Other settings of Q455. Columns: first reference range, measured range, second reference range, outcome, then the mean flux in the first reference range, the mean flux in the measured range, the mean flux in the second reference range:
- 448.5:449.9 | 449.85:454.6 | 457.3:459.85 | -0.16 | 2.64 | 2.83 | 2.94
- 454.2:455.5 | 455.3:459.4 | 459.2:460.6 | 0.10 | 2.69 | 2.75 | 2.93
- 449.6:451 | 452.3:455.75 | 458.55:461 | 0.10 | 2.84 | 2.81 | 3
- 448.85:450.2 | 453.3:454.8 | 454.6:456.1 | -0.18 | 2.6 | 2.87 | 2.55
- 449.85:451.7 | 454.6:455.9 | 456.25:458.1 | 0.09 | 2.8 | 2.55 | 2.72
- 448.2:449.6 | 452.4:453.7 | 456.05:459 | -0.11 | 2.61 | 2.91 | 2.76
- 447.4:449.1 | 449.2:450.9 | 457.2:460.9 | 0.04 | 2.77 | 2.73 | 2.92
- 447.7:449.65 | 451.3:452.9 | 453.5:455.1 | -0.04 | 2.62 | 2.82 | 2.82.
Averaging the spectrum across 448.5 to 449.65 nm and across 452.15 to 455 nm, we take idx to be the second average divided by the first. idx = 1.12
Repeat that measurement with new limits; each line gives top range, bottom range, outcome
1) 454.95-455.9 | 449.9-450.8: 0.85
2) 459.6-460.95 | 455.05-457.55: 1.14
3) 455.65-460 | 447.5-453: 1.03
